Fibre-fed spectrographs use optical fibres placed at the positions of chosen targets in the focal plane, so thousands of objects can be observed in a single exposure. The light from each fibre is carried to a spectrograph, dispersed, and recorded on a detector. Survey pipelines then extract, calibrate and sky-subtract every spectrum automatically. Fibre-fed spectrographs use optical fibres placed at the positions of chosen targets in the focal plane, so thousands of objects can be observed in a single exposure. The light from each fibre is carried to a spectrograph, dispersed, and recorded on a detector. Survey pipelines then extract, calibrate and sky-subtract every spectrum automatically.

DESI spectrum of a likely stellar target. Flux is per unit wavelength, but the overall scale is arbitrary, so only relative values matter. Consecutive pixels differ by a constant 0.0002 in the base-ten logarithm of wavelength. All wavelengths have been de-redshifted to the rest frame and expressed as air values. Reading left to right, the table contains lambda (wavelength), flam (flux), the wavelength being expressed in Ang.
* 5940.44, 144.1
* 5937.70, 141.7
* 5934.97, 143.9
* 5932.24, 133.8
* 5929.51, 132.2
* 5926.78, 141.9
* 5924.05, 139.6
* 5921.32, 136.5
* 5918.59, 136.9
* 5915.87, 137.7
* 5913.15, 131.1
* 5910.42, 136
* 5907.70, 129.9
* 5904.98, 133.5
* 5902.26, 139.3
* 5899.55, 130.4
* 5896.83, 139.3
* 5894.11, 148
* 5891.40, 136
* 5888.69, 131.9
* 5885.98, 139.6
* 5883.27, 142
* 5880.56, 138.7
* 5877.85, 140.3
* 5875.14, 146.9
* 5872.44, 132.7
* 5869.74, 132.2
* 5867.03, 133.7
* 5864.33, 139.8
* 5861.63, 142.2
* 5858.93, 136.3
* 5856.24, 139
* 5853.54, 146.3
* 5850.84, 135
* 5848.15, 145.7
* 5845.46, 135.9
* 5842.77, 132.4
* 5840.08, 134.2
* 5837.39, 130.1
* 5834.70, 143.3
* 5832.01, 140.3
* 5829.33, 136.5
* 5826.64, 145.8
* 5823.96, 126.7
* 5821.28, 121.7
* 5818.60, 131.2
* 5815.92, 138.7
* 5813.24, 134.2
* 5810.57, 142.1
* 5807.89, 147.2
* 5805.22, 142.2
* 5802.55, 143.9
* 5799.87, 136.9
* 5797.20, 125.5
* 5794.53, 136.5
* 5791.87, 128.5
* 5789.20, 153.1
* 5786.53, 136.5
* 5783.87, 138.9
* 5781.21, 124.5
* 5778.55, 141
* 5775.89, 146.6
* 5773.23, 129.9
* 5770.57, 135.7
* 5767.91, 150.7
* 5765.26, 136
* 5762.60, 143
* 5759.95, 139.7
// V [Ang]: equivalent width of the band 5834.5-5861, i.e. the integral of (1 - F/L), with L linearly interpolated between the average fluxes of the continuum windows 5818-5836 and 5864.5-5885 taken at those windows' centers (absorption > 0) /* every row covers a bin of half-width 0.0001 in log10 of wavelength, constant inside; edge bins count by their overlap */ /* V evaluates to -0.2 Ang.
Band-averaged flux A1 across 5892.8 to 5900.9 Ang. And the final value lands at 139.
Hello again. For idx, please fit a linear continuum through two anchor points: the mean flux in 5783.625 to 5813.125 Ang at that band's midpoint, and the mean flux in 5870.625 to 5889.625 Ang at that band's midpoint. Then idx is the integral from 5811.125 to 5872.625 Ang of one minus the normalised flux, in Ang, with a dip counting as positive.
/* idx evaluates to 1.1 Ang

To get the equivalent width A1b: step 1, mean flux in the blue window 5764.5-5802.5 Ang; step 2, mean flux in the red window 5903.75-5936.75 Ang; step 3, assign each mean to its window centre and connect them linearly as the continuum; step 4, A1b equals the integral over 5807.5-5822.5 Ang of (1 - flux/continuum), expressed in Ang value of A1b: 0.21 Ang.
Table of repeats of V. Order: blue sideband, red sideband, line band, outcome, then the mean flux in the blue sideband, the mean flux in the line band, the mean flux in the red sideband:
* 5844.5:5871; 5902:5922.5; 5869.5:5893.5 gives -0.2 Ang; 139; 138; 135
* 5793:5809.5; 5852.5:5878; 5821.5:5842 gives 0.4 Ang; 139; 136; 139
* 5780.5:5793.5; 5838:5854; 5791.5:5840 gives 0.3 Ang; 137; 136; 137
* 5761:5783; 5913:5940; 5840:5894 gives -0.1 Ang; 138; 138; 138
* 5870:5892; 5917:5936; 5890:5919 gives 0.4 Ang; 138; 136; 138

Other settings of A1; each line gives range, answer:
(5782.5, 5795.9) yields 139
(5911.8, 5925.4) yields 136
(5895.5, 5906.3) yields 136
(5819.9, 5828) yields 131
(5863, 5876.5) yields 137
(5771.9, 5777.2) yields 138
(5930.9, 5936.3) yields 139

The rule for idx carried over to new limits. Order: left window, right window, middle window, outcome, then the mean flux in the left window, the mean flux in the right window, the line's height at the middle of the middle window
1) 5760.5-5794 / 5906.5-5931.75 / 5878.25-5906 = -0.4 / 139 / 136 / 136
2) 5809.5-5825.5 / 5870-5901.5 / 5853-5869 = -0.3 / 132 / 139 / 136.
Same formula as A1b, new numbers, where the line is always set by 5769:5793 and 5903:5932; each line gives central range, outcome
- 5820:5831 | 0.31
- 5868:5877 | -0.08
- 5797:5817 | -0.38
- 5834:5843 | 0.12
